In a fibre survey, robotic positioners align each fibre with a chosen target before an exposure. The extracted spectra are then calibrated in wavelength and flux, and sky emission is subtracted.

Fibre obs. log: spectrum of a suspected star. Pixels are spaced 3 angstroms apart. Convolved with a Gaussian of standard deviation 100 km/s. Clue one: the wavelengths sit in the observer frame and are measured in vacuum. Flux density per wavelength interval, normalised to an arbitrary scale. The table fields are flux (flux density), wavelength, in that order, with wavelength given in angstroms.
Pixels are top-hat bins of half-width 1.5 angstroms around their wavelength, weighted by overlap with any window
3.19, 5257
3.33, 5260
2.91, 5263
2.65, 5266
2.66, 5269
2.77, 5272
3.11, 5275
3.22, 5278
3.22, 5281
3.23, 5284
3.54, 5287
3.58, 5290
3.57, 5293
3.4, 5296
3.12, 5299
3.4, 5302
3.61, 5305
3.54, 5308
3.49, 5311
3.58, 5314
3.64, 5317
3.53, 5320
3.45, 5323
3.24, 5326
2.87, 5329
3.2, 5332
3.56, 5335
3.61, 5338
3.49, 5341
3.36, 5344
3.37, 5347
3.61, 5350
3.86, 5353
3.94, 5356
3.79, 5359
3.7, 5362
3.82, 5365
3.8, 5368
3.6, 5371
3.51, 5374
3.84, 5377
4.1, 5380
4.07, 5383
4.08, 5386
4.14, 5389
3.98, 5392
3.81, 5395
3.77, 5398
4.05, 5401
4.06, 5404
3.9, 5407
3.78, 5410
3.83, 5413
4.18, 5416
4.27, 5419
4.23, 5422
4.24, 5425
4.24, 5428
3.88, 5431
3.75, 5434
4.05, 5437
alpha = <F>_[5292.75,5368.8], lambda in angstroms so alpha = 3.52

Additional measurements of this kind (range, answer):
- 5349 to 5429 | 3.93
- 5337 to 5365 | 3.65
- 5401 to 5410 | 3.96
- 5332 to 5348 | 3.46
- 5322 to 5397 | 3.67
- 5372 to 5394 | 3.95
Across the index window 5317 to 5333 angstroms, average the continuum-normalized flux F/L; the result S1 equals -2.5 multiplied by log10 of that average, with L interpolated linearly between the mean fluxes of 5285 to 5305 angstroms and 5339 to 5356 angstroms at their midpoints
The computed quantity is 0.07 mag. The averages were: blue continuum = 3.44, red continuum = 3.58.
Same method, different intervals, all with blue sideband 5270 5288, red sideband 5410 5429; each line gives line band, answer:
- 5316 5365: 0.02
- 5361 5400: 0.00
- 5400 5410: 0.02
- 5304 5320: -0.06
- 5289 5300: -0.05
